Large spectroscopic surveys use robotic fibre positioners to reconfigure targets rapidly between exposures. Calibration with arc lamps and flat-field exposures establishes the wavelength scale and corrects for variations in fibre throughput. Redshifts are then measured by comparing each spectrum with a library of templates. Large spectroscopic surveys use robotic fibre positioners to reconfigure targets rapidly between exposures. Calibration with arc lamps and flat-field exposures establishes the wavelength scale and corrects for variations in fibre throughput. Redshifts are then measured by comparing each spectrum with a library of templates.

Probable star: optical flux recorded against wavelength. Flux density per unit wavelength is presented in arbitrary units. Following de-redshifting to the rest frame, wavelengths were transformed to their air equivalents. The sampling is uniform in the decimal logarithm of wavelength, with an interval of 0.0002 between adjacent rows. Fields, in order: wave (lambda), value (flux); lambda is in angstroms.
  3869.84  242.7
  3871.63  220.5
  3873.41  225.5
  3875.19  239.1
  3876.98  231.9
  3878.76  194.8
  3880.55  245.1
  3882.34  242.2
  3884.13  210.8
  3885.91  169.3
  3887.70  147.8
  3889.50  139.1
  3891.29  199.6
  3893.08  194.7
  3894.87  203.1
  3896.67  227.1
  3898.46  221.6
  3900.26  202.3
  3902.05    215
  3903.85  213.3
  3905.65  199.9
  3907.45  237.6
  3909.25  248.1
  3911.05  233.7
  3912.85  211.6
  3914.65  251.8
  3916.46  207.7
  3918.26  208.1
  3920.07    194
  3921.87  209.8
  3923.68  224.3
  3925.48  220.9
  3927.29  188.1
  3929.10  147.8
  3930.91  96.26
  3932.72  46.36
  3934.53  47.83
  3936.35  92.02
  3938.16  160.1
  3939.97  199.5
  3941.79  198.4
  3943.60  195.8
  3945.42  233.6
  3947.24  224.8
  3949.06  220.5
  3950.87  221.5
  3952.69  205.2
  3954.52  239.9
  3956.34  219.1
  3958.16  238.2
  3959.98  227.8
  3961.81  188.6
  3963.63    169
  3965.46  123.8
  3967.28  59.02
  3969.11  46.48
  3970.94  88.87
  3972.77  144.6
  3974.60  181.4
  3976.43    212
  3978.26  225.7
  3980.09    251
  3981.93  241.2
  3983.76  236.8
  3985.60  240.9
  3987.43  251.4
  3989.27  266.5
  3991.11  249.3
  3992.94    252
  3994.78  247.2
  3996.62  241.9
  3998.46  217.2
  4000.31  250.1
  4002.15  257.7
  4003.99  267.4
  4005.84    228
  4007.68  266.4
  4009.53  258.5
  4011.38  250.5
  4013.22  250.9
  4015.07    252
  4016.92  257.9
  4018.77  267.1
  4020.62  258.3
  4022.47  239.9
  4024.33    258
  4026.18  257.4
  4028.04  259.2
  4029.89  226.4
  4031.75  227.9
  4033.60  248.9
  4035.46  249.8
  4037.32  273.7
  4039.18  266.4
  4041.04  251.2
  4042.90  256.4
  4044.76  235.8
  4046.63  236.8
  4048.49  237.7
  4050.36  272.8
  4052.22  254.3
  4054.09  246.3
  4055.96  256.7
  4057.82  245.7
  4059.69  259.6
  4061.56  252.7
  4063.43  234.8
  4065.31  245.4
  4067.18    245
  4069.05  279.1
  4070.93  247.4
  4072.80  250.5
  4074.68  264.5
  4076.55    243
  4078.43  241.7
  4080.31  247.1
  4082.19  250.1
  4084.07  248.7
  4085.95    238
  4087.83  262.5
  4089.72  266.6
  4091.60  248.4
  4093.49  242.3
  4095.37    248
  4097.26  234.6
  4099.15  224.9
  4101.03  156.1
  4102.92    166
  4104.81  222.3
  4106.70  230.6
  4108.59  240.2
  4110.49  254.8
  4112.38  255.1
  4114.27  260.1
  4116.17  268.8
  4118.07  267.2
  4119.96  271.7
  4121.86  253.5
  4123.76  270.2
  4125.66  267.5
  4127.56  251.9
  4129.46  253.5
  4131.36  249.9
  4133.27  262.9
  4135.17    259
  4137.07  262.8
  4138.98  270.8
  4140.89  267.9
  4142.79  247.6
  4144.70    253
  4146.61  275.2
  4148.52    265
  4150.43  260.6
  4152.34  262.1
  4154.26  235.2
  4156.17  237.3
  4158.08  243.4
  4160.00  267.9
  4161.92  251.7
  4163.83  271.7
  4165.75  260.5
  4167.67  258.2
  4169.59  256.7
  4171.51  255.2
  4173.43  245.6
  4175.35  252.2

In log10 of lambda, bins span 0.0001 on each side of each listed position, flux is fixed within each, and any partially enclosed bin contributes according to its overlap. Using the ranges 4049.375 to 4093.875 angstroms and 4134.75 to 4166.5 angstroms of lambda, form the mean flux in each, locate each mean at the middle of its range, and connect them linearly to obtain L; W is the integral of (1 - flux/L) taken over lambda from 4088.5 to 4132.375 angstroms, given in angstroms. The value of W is 1.9 angstroms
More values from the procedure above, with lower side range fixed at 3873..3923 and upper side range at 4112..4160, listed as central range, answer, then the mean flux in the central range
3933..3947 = 3.89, 159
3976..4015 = -2.59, 246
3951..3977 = 6.49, 168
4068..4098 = -0.29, 251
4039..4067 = -0.82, 250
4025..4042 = -0.91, 251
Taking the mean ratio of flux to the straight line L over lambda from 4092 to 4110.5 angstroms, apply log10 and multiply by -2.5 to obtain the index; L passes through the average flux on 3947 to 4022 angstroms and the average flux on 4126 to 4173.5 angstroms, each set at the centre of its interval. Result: 0.12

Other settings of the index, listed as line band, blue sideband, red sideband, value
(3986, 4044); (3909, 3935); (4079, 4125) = -0.177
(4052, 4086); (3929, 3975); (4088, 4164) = -0.135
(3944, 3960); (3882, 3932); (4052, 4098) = -0.050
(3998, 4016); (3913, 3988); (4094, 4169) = -0.217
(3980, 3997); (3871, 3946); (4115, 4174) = -0.147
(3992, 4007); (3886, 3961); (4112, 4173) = -0.133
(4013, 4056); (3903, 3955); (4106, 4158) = -0.117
